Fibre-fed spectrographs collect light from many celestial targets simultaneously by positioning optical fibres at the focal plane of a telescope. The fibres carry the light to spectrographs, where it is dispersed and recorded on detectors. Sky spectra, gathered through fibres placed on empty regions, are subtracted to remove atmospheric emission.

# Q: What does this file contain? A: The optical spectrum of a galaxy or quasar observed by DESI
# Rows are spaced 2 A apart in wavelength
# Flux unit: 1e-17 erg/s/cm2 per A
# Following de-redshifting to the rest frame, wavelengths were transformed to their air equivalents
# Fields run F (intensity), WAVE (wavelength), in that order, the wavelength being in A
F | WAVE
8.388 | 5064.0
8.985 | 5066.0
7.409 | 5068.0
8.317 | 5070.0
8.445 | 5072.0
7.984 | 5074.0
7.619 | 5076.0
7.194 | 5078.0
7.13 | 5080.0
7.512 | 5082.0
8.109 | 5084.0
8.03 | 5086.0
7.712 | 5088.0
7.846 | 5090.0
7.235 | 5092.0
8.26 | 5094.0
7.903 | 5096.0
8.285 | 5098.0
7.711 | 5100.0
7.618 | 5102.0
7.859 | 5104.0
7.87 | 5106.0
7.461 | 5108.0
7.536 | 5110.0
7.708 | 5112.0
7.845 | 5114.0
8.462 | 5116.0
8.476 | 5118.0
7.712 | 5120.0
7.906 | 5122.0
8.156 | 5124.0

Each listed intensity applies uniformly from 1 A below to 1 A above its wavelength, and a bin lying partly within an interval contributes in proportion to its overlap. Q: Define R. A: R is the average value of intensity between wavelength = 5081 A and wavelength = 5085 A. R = 7.81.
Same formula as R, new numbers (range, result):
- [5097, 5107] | 7.87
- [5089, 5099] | 7.91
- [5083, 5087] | 8.07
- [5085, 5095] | 7.82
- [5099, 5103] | 7.66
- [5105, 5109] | 7.67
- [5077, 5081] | 7.16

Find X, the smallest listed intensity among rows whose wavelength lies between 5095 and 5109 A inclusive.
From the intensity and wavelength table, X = 7.461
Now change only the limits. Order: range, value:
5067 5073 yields 7.409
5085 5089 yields 7.712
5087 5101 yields 7.235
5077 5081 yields 7.13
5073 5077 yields 7.619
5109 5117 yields 7.536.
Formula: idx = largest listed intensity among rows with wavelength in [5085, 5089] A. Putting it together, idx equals 8.03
